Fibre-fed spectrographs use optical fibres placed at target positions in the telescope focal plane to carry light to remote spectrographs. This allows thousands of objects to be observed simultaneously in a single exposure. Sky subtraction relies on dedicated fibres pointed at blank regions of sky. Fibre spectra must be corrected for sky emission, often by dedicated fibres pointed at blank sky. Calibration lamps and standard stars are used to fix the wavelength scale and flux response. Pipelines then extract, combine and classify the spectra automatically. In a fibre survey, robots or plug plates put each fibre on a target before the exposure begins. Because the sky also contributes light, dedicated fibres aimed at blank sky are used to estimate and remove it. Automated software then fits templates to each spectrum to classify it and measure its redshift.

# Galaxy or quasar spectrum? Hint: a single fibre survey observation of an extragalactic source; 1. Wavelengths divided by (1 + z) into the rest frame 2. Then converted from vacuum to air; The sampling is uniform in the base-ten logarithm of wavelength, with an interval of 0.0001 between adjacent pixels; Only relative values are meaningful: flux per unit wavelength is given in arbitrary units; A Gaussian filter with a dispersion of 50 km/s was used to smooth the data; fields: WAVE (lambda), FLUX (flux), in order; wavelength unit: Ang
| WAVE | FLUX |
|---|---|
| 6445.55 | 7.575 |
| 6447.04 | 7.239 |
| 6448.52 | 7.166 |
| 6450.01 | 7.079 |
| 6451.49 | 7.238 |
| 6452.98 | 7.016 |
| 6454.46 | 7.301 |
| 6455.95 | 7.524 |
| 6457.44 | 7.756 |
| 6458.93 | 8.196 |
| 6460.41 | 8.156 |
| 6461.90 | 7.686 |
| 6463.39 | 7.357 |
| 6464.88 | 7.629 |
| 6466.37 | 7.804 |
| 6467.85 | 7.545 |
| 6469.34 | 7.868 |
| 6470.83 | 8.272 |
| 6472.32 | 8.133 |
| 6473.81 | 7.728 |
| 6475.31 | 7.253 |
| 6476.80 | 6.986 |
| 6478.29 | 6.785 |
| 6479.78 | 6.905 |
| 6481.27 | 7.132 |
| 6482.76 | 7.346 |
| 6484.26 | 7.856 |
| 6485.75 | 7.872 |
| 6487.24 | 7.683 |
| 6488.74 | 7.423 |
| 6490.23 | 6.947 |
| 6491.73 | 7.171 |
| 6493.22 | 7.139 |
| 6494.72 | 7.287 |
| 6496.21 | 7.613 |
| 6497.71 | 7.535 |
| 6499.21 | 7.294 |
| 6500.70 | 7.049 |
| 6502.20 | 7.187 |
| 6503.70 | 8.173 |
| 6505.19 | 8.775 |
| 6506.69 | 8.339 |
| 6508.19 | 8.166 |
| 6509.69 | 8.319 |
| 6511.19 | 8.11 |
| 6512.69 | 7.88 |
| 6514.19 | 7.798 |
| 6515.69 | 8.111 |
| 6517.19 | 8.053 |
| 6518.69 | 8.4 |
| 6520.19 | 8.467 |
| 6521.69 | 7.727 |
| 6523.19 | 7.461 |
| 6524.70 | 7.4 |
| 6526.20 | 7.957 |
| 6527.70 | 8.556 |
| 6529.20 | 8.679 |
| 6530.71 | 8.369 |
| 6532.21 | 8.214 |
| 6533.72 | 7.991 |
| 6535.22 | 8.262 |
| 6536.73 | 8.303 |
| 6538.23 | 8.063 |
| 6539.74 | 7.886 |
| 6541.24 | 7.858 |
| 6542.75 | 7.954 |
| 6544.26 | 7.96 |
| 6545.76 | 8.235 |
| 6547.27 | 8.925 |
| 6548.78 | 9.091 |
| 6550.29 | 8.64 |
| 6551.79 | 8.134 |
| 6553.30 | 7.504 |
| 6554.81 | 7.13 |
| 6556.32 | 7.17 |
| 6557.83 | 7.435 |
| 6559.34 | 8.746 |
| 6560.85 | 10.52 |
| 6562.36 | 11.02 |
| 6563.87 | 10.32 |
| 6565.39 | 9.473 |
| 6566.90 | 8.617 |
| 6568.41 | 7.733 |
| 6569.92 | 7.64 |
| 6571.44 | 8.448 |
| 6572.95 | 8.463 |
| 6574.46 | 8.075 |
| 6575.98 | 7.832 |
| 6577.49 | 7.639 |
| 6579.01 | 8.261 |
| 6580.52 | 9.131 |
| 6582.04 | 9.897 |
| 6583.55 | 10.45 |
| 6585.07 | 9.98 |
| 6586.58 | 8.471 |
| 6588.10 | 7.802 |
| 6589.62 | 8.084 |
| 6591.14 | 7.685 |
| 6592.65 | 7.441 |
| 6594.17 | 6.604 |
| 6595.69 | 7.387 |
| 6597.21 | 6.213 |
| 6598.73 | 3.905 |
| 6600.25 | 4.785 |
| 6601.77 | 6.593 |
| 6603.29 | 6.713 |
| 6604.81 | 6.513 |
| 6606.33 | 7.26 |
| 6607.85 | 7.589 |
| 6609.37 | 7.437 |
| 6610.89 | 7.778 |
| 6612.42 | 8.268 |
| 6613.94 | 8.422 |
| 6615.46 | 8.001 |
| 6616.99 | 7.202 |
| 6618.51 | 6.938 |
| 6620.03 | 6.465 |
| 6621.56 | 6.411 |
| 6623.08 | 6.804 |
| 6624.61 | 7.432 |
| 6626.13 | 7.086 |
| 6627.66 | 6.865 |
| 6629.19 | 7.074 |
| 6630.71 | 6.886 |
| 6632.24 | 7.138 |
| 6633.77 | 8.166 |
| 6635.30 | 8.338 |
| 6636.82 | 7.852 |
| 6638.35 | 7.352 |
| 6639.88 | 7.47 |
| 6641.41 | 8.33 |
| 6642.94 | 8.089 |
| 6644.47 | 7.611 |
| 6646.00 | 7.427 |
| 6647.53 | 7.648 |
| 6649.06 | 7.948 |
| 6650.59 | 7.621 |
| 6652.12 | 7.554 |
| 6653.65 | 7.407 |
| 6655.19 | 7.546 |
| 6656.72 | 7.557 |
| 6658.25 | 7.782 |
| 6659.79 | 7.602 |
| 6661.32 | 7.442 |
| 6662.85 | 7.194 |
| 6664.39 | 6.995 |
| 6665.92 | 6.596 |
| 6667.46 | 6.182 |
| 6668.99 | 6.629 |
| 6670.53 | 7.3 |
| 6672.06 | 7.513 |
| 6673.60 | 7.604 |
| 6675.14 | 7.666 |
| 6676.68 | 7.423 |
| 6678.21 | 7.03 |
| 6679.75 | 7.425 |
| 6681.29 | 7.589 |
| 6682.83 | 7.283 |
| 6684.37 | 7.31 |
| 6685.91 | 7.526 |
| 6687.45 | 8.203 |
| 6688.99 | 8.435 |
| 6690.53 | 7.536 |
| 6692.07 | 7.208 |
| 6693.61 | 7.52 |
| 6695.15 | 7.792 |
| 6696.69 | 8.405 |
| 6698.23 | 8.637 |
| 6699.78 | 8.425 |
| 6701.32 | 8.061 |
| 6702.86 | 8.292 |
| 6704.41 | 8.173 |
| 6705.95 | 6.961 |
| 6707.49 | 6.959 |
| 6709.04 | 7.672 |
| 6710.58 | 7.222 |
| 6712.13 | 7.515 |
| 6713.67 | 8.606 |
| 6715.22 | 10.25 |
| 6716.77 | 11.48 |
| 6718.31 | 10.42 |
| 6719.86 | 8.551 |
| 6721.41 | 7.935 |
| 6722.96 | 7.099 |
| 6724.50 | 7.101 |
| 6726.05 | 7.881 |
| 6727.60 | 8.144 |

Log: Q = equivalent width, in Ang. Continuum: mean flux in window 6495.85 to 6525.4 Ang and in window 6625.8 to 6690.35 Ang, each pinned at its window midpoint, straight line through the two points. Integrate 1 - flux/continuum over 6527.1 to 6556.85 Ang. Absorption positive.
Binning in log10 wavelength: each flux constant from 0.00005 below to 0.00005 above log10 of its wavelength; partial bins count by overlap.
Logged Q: -1.3 Ang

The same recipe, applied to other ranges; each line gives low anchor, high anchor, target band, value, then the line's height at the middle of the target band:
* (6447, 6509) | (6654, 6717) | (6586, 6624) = 2.8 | 7.63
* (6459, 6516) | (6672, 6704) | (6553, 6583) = -3.5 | 7.69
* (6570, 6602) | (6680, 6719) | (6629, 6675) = 3.0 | 7.98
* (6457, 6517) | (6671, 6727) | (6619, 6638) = 1.6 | 7.86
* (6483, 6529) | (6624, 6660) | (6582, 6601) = 0.4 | 7.66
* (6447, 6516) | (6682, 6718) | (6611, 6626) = 1.1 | 7.91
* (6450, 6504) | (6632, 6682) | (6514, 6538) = -2.0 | 7.49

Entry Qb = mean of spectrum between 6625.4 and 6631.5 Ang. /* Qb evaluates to 6.97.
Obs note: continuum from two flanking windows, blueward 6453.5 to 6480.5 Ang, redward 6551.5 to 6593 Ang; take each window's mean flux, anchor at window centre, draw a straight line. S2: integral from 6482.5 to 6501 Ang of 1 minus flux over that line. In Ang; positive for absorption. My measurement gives 1.0 Ang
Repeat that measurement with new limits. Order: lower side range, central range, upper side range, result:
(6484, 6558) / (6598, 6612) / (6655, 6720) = 2.3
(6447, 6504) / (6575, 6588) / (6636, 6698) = -2.4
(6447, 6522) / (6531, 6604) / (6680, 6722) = -2.5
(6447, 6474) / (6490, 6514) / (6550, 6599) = 0.5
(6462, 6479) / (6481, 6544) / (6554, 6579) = 1.0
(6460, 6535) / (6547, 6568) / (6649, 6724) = -2.7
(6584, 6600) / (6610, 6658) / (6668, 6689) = -0.8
